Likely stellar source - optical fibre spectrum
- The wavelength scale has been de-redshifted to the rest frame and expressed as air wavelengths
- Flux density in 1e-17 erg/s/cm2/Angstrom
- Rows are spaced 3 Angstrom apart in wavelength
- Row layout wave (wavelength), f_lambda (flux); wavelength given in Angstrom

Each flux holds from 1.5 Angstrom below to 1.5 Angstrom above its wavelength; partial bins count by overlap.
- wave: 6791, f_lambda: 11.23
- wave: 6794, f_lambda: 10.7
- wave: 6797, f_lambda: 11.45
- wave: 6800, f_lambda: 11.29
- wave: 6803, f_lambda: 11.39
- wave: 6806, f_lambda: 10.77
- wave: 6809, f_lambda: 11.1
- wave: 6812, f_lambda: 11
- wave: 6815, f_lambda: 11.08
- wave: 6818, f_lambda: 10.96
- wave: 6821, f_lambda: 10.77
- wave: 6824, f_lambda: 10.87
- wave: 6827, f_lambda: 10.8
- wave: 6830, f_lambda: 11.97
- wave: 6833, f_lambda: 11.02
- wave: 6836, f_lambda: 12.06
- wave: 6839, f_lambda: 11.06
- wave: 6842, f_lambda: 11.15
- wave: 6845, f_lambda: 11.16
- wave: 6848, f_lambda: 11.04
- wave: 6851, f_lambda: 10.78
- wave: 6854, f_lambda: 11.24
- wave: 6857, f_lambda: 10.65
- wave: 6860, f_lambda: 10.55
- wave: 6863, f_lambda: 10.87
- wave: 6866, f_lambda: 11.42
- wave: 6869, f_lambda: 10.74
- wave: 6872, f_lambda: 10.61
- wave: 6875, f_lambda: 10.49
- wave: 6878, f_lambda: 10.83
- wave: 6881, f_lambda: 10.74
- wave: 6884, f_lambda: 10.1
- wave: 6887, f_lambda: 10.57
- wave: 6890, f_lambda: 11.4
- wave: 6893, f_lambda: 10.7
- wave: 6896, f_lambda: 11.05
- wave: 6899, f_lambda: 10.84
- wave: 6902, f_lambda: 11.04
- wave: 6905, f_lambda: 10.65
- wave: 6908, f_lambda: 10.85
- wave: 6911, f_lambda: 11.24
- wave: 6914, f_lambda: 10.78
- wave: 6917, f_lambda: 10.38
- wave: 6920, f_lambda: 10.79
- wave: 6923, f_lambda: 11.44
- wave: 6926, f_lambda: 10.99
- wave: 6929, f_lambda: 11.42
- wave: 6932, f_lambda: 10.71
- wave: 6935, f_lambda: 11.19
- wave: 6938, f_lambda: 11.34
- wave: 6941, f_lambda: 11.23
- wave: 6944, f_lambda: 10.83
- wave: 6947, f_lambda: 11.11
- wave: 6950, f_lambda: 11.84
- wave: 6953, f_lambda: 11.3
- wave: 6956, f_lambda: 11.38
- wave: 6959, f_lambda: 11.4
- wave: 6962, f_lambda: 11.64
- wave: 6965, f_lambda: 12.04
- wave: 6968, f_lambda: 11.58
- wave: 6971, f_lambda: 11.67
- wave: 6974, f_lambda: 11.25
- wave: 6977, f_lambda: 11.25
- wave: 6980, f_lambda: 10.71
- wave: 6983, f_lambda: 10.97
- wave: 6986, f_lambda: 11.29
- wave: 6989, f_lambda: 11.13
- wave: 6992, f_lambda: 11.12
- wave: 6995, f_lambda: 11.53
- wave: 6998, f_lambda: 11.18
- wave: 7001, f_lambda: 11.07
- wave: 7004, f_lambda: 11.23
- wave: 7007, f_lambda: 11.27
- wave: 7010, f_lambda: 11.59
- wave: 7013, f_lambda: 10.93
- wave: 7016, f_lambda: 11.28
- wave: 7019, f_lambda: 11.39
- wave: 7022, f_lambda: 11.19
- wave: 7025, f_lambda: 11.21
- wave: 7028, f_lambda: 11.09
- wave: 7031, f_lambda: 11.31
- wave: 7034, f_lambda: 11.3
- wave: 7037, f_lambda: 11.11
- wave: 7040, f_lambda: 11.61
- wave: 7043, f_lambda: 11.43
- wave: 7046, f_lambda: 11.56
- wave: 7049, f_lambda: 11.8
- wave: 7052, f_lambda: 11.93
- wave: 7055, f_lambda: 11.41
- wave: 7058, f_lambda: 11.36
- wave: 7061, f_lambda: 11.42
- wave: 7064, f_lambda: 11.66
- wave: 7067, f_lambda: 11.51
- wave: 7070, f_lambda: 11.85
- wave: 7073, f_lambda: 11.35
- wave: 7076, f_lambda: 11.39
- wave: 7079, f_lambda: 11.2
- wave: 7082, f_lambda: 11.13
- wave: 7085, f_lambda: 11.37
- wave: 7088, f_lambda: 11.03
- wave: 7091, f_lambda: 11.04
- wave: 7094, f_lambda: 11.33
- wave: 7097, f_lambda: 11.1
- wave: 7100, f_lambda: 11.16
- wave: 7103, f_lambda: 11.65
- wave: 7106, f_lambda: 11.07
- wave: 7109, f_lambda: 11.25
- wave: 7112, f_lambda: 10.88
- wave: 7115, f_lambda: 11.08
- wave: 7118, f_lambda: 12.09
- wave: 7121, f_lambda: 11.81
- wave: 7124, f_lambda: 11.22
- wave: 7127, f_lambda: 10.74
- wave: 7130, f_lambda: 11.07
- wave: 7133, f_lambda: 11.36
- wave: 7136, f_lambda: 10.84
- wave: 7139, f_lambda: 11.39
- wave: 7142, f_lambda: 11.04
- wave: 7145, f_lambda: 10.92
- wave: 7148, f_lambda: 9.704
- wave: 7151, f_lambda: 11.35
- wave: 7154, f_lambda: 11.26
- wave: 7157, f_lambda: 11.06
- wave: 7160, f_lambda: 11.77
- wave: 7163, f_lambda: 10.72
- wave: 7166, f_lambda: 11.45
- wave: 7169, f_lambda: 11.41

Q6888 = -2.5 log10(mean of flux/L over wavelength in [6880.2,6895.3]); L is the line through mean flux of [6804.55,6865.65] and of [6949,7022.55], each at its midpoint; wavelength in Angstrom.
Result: 0.04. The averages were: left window 11.1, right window 11.3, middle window 10.7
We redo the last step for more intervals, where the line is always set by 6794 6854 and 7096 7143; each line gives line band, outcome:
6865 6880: 0.04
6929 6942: 0.00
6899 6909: 0.03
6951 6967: -0.04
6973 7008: 0.00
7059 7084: -0.02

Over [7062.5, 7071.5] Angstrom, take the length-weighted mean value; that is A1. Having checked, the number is 11.7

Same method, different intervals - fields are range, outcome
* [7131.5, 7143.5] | 11.2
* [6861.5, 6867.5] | 11.1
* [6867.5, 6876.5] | 10.6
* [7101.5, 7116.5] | 11.2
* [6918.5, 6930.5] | 11.2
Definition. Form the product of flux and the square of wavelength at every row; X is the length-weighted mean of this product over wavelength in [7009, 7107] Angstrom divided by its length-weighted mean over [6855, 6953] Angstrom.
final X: 1.09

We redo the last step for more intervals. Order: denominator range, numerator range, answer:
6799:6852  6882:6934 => 1.00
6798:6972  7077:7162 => 1.08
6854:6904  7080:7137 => 1.11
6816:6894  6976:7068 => 1.09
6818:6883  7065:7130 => 1.10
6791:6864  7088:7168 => 1.10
